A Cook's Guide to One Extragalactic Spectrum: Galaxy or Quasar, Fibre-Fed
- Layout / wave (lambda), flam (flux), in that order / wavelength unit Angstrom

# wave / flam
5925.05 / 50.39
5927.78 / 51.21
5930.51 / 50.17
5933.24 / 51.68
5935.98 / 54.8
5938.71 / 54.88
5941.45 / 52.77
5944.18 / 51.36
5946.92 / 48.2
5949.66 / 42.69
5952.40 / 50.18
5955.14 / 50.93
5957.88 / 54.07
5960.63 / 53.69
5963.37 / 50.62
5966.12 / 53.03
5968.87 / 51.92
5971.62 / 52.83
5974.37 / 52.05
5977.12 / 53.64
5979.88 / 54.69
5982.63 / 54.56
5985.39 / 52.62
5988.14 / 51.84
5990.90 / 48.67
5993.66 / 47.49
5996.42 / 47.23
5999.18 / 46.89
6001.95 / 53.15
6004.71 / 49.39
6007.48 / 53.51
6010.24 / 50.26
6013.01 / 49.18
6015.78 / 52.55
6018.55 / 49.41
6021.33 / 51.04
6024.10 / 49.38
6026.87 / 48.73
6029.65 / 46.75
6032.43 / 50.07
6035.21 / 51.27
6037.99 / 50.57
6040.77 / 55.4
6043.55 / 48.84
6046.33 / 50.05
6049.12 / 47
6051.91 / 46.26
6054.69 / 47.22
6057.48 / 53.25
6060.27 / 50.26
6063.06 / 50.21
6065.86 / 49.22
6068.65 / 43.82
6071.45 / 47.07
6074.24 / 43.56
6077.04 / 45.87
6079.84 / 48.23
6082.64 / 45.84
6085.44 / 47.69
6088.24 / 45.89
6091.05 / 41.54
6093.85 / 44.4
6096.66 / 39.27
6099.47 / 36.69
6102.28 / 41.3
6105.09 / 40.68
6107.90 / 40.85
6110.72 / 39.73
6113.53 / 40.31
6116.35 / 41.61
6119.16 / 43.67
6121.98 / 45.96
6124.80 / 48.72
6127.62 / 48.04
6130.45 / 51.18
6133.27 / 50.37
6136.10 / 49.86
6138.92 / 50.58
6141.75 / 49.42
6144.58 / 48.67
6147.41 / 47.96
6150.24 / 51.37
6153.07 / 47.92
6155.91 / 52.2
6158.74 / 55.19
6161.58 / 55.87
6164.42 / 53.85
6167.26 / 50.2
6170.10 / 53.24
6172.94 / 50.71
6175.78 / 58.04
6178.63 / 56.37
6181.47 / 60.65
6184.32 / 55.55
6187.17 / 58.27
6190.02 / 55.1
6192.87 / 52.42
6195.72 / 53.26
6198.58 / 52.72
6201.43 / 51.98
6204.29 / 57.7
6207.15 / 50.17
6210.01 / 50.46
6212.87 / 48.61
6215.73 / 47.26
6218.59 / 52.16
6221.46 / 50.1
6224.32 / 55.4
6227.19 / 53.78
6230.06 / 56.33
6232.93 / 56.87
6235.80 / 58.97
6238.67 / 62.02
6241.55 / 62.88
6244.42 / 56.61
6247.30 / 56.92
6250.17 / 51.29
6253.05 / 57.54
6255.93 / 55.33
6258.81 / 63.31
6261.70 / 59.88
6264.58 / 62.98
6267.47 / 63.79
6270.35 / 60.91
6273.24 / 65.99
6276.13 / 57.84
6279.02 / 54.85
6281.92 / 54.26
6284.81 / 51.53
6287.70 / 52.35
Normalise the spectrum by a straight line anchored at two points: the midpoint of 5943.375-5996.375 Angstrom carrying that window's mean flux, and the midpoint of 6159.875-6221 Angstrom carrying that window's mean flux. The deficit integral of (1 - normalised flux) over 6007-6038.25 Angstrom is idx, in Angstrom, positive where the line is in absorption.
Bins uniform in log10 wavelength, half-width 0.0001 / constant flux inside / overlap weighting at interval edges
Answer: 1.0 Angstrom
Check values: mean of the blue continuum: 51.2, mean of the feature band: 50.1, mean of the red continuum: 53.5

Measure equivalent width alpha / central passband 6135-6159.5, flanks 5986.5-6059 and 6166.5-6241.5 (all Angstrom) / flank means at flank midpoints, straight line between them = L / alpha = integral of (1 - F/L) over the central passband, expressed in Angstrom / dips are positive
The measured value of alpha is 1.3 Angstrom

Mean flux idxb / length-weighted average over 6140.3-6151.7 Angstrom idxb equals 49.4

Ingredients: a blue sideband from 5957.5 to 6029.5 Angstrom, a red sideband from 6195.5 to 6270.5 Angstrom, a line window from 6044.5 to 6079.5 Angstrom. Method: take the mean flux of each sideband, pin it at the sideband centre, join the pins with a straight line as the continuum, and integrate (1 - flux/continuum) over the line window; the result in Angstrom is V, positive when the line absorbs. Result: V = 3.1 Angstrom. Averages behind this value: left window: 51.1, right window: 55.9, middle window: 47.8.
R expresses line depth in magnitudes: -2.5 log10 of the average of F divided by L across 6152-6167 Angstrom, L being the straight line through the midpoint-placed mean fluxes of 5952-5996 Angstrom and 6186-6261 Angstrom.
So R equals 0.03 mag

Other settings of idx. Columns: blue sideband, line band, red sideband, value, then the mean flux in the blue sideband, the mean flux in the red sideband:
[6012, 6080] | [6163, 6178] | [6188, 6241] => -0.2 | 49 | 53.8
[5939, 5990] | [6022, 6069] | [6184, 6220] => 2.4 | 51.8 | 52.7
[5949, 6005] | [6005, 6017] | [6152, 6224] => 0.1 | 51.2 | 53.3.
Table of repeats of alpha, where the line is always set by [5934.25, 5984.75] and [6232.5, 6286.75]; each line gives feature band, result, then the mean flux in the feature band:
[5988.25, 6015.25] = 1.7 Angstrom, 49.7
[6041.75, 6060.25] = 1.7 Angstrom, 49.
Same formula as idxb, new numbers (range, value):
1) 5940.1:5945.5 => 52.1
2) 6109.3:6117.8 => 40.6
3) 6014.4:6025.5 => 50.6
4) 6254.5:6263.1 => 59.5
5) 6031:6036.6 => 50.6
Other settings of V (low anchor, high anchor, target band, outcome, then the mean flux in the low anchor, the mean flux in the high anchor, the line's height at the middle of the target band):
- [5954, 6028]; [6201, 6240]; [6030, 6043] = 0.1 Angstrom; 51.2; 53.7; 51.7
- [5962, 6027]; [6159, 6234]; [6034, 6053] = 0.6 Angstrom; 51.1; 53.7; 51.7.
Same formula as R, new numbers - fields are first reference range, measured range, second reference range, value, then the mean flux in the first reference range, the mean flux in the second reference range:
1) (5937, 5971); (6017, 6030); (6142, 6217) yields 0.05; 51.3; 52.9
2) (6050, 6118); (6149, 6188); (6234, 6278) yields -0.04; 44.6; 59.7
